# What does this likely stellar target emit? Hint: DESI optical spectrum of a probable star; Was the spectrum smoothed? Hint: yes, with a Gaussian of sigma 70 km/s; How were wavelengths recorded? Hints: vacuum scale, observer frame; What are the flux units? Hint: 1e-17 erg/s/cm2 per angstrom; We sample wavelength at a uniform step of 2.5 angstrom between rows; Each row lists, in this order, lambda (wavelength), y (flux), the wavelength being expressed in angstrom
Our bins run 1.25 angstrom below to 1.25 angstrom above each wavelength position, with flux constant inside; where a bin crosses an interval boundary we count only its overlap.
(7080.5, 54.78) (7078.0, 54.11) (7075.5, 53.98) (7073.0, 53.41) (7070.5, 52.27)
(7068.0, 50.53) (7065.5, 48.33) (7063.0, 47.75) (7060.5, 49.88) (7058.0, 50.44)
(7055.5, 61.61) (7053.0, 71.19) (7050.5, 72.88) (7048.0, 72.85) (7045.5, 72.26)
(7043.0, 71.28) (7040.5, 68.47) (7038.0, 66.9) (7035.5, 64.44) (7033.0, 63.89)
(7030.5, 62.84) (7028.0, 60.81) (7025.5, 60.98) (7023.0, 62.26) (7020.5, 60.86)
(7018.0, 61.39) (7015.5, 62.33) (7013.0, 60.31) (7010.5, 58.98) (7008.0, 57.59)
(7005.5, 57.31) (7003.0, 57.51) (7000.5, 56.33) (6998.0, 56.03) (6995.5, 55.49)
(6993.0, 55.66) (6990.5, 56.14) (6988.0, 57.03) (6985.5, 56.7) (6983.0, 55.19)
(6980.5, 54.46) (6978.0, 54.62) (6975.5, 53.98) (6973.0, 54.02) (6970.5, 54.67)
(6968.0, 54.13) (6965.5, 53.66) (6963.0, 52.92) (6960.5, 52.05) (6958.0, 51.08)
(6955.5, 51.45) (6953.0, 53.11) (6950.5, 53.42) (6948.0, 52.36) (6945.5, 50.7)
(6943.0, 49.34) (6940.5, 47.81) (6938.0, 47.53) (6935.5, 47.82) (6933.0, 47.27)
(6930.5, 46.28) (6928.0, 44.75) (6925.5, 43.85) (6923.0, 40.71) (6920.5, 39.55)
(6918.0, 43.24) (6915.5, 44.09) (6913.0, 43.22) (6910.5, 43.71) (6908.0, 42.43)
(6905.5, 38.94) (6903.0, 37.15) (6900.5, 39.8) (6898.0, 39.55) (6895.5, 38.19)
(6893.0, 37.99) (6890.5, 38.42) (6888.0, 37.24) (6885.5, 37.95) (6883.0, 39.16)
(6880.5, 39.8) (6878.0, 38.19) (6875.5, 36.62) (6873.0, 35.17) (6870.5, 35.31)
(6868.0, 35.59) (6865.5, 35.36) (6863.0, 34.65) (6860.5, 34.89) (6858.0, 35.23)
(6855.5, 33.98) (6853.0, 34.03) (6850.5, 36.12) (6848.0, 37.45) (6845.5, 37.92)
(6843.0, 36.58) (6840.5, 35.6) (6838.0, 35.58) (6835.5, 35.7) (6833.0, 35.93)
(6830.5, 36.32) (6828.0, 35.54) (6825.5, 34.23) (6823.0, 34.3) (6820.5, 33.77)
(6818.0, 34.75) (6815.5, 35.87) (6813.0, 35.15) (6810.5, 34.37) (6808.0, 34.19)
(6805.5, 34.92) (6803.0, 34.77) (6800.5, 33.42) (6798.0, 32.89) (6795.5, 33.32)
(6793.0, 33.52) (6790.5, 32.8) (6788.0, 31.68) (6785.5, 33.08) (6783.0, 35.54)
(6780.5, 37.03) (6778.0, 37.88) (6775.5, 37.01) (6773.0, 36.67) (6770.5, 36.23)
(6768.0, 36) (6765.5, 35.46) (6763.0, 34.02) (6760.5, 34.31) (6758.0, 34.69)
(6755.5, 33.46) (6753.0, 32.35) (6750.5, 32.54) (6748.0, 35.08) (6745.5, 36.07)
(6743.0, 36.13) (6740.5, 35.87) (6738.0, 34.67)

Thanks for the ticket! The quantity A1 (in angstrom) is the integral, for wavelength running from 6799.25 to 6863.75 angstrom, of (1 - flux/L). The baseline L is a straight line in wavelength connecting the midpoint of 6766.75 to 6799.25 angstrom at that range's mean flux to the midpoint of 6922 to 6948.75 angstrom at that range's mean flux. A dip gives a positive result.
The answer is 5.88 angstrom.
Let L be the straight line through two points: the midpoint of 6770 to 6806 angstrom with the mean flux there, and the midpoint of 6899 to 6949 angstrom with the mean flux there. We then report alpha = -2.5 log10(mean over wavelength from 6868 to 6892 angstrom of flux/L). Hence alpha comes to 0.11 mag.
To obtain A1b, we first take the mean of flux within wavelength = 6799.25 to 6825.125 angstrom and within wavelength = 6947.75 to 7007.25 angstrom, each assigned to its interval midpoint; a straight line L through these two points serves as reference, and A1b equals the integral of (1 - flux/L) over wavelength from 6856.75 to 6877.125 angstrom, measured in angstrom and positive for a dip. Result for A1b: 2.9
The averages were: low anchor 34.5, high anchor 54.6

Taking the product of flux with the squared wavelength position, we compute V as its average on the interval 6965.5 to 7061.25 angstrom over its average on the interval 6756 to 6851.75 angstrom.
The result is 1.8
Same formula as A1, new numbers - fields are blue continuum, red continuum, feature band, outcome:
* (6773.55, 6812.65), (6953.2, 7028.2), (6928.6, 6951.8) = 0.81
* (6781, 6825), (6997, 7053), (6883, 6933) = 7.23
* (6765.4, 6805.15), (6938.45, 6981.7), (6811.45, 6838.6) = 2.55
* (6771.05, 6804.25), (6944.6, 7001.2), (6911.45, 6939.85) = 2.73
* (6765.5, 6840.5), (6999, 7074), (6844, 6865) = 2.60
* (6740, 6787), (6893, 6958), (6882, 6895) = 1.41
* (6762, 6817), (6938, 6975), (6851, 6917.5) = 9.93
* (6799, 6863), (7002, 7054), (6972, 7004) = 1.45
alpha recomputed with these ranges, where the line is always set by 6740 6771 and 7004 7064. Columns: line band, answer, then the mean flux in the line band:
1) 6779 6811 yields 0.14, 34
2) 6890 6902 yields 0.25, 38.8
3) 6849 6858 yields 0.27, 34.9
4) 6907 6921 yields 0.18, 42.9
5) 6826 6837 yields 0.18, 35.8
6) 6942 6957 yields 0.05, 51.8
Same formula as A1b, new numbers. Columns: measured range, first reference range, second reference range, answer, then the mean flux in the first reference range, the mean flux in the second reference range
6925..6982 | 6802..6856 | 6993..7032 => 0.67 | 35.3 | 59.3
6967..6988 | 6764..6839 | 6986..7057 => 0.71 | 34.9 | 62.2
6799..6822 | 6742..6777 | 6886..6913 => 1.31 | 35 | 39.5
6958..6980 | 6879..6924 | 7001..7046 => -0.48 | 40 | 62.5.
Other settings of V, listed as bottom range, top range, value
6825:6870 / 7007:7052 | 1.91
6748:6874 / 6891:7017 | 1.49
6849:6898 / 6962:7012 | 1.57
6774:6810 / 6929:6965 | 1.53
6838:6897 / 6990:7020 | 1.65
